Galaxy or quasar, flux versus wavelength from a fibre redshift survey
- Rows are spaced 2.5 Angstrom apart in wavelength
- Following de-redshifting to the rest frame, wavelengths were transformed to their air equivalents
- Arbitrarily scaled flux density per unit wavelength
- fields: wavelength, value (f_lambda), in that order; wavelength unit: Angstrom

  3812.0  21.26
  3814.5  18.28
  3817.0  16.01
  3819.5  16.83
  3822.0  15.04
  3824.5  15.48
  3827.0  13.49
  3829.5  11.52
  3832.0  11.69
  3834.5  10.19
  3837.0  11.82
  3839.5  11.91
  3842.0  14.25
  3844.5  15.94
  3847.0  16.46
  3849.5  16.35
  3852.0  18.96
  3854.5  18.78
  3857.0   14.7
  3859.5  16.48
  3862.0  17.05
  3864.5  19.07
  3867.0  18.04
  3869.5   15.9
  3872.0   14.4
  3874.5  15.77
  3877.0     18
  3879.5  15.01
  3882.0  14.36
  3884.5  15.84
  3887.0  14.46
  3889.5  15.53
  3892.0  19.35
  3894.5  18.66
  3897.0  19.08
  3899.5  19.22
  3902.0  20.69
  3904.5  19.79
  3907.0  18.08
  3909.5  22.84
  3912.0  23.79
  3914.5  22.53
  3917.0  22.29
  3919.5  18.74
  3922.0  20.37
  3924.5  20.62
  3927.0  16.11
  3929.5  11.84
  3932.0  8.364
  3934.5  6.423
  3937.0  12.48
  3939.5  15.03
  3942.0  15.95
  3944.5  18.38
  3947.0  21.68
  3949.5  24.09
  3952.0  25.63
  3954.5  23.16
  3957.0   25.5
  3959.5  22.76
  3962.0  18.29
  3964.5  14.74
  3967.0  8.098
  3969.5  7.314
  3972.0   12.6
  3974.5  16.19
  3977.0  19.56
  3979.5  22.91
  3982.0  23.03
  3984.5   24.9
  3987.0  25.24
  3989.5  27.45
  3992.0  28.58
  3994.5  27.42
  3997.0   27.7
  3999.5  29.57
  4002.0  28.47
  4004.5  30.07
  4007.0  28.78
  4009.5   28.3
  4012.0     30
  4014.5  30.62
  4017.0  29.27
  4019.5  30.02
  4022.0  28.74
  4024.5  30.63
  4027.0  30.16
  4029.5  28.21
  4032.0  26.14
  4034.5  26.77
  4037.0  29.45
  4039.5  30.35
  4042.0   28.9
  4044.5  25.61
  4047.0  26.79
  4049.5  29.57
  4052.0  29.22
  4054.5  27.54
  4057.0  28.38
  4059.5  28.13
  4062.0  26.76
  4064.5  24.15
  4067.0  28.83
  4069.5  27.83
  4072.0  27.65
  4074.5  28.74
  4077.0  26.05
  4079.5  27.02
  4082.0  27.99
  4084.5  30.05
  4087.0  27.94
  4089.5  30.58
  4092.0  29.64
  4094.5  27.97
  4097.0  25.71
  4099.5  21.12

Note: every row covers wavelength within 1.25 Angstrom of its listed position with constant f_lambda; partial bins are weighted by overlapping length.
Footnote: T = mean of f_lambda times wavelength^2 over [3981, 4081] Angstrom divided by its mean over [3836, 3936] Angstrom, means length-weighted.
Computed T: 1.78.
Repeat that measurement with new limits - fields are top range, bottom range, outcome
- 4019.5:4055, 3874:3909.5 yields 1.74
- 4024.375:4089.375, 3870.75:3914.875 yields 1.68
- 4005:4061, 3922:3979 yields 1.79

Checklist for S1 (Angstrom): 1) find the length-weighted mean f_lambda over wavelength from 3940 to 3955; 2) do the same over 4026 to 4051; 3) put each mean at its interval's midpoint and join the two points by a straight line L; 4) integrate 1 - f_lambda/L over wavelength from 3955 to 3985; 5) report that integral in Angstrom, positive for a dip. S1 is 6.4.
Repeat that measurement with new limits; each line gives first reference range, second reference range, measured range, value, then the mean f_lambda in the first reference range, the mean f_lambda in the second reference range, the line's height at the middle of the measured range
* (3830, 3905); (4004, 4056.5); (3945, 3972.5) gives 5.2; 16.2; 28.8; 23.2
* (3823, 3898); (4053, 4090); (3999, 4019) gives -4.3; 15.6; 27.8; 24.2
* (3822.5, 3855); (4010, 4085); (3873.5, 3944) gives 6.1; 14.3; 28.3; 19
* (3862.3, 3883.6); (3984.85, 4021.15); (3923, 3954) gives 8.3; 16.3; 28.6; 22.5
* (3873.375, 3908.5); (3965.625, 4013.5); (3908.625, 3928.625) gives -1.7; 17.5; 23.5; 19.2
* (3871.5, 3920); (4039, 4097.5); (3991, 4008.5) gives -3.2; 18.5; 28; 24.2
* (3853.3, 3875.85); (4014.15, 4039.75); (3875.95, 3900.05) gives 2.1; 16.7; 29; 18.5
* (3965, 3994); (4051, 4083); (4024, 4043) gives -3.3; 19.7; 27.5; 24.5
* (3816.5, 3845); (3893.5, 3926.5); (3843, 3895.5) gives 0.6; 13.6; 20.4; 16.9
